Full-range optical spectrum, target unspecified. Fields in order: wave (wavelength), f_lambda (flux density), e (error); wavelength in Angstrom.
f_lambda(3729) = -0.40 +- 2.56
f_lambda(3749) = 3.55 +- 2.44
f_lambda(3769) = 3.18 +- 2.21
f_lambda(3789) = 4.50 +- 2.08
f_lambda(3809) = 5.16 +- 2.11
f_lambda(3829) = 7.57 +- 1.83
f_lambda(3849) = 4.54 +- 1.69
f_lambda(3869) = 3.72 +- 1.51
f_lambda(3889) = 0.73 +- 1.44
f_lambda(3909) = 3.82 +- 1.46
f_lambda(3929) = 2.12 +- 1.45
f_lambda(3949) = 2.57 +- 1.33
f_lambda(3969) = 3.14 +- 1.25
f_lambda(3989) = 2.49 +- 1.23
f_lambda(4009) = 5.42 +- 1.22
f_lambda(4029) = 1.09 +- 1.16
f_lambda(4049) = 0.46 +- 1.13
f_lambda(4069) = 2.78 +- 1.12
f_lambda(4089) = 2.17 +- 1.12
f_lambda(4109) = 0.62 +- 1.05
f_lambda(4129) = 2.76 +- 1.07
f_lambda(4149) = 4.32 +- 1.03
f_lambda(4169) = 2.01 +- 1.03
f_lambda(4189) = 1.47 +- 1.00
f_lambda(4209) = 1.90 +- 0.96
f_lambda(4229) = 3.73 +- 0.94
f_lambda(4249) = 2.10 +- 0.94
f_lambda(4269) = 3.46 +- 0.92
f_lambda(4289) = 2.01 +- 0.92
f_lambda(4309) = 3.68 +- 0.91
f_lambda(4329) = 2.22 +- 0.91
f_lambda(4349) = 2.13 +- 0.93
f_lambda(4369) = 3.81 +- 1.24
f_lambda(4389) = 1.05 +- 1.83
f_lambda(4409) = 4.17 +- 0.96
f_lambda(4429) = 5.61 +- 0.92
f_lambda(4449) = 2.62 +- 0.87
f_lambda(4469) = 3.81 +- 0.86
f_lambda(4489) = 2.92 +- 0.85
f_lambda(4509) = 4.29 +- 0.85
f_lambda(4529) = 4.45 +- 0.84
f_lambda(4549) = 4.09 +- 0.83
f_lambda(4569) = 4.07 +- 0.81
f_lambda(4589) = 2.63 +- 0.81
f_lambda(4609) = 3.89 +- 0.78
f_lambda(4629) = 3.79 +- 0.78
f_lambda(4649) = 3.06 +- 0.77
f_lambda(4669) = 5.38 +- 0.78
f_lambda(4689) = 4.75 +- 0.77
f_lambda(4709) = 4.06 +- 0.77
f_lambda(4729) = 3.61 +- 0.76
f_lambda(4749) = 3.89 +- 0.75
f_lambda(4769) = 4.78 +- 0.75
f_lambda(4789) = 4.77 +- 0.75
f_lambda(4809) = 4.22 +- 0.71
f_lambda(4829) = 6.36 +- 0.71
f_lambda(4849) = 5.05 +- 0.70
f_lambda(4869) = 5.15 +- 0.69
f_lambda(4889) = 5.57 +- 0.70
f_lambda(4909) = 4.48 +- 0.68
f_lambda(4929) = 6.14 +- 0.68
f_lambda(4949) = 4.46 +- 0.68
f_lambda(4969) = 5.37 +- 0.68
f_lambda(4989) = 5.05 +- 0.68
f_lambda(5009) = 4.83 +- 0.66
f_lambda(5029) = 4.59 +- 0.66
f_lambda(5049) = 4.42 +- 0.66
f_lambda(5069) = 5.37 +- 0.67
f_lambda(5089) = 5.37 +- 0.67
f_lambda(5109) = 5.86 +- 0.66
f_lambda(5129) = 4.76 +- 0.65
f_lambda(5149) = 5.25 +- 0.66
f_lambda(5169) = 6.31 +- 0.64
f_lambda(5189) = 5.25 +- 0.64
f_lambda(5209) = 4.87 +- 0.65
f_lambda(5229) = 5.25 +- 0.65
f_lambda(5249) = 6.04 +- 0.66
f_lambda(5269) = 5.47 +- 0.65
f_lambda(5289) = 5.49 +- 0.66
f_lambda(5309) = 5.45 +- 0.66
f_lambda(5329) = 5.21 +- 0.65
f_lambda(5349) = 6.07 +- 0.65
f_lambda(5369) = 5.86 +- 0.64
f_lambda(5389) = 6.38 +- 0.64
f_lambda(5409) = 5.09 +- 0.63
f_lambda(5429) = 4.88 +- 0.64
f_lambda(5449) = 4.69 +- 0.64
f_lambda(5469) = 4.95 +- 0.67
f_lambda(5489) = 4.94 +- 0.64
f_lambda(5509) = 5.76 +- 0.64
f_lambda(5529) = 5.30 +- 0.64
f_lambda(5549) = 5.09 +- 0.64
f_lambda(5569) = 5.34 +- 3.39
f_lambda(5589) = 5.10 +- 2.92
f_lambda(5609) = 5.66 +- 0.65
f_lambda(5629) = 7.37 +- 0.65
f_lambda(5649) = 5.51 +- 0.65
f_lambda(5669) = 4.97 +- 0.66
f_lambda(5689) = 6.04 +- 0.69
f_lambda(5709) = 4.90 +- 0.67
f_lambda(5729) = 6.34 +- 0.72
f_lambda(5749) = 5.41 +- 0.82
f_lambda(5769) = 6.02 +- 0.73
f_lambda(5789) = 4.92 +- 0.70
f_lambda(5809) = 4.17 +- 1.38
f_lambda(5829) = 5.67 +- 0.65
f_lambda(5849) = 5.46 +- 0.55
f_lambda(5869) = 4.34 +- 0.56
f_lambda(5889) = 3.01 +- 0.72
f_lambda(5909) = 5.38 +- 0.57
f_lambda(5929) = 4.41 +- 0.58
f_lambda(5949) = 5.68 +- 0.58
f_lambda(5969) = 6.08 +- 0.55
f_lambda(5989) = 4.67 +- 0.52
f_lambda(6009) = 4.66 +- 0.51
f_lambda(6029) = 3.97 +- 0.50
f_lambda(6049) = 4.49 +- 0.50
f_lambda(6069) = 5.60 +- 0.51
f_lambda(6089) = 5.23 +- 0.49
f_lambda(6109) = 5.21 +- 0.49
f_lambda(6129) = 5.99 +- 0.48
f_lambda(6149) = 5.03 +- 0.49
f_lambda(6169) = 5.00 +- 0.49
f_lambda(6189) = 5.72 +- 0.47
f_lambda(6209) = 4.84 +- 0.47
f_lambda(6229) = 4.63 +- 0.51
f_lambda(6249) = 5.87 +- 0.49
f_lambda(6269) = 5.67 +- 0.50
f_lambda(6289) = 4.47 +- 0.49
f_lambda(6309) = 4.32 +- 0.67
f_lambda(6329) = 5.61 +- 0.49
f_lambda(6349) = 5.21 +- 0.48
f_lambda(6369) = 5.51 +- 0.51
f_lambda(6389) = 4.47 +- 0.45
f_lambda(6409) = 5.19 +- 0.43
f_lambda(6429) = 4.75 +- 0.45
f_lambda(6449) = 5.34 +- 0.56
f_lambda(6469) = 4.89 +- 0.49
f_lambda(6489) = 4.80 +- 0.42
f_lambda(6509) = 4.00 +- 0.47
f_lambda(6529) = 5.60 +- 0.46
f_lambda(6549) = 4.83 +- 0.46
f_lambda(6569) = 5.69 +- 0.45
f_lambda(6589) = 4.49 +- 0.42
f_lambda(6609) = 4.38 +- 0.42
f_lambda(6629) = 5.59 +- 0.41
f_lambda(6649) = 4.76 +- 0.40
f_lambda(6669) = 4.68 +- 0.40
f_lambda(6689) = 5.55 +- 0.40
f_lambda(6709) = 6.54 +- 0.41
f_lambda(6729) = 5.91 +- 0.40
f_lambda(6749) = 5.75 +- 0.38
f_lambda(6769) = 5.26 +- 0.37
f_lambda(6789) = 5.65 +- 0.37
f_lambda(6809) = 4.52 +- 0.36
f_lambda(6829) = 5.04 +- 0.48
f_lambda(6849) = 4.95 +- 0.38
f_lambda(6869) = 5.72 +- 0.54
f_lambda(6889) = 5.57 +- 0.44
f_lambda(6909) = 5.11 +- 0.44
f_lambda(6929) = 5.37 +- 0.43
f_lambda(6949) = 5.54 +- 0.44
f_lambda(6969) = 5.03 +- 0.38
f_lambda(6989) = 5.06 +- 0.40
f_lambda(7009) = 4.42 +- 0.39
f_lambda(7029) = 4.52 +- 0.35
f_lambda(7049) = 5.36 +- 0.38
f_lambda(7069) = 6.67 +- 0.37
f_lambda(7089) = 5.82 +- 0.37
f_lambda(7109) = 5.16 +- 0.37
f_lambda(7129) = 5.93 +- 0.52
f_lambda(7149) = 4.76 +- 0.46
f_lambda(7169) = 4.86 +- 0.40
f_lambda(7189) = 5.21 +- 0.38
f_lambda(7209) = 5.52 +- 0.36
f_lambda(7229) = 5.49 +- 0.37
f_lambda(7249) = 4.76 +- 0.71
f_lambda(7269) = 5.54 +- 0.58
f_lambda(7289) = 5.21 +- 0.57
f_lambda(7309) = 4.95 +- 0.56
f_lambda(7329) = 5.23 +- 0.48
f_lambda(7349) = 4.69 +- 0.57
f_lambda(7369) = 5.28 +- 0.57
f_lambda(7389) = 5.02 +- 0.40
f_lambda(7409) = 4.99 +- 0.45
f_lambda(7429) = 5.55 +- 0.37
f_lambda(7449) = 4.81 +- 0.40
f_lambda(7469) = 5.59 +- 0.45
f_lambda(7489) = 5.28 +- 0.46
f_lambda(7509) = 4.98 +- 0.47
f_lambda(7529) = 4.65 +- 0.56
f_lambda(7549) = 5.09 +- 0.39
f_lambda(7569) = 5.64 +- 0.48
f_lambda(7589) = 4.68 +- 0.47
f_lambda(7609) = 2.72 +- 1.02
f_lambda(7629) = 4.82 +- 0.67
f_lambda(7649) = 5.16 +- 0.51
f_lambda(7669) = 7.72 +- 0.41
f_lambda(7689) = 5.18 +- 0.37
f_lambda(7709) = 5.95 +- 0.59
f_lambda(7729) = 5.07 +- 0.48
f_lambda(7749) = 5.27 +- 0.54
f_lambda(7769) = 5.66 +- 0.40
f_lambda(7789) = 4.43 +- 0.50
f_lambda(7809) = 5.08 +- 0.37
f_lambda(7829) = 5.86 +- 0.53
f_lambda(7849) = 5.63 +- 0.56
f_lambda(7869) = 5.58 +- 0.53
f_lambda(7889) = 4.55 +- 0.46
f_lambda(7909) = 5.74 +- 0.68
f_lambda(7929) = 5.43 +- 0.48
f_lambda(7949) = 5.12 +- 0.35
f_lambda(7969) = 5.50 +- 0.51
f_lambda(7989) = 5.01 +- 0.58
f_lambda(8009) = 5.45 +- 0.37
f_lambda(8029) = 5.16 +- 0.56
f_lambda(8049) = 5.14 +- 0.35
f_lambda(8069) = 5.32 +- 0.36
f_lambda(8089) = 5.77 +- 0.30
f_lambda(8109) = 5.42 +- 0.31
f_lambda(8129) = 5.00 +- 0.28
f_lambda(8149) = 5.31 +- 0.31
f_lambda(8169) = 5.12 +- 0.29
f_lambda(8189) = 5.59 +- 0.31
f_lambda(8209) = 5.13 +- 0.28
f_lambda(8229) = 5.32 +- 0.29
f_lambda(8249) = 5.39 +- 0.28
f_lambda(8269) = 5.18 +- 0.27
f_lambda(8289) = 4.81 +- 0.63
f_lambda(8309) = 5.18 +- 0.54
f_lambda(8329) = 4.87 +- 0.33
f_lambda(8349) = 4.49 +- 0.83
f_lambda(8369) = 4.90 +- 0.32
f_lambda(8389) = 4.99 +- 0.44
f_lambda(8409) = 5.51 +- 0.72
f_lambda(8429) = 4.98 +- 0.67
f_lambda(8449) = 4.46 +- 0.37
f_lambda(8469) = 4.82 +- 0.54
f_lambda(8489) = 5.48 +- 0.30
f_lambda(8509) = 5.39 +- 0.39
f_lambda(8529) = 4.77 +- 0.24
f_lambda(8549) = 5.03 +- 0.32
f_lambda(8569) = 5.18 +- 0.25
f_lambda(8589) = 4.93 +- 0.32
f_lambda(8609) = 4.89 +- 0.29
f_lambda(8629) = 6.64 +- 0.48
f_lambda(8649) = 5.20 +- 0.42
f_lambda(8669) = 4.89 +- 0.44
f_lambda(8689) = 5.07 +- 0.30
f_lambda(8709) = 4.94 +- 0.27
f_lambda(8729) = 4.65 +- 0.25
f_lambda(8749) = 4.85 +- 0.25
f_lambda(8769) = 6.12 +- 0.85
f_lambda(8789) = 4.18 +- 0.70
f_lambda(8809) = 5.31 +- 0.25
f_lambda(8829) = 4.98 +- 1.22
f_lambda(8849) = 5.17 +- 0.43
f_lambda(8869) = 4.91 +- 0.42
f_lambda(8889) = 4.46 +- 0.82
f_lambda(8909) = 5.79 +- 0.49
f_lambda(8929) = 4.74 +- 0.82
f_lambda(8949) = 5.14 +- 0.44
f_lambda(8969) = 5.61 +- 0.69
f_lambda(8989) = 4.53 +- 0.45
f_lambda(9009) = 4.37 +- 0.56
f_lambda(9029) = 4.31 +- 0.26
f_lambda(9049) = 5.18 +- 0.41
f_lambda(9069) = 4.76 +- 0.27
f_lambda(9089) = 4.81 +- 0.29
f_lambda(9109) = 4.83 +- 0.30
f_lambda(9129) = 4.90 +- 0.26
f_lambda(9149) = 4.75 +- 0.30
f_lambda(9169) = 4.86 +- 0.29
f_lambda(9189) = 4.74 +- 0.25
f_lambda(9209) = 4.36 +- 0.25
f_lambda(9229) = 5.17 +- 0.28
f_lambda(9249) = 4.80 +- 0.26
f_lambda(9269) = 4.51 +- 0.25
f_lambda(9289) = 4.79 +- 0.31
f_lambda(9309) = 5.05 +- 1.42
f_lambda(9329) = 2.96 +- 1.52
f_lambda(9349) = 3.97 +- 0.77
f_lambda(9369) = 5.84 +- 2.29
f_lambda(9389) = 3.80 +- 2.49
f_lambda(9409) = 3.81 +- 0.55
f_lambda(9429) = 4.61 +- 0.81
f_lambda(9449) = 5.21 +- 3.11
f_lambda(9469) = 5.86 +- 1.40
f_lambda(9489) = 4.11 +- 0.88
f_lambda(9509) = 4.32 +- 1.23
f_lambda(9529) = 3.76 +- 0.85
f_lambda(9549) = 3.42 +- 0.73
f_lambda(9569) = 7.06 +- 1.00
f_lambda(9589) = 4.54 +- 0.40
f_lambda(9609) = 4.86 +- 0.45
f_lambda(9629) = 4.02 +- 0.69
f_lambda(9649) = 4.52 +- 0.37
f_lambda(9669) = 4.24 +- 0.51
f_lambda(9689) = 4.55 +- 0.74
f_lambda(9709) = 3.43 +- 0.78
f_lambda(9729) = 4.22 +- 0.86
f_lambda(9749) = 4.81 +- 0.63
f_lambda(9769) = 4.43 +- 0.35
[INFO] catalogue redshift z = 0.169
